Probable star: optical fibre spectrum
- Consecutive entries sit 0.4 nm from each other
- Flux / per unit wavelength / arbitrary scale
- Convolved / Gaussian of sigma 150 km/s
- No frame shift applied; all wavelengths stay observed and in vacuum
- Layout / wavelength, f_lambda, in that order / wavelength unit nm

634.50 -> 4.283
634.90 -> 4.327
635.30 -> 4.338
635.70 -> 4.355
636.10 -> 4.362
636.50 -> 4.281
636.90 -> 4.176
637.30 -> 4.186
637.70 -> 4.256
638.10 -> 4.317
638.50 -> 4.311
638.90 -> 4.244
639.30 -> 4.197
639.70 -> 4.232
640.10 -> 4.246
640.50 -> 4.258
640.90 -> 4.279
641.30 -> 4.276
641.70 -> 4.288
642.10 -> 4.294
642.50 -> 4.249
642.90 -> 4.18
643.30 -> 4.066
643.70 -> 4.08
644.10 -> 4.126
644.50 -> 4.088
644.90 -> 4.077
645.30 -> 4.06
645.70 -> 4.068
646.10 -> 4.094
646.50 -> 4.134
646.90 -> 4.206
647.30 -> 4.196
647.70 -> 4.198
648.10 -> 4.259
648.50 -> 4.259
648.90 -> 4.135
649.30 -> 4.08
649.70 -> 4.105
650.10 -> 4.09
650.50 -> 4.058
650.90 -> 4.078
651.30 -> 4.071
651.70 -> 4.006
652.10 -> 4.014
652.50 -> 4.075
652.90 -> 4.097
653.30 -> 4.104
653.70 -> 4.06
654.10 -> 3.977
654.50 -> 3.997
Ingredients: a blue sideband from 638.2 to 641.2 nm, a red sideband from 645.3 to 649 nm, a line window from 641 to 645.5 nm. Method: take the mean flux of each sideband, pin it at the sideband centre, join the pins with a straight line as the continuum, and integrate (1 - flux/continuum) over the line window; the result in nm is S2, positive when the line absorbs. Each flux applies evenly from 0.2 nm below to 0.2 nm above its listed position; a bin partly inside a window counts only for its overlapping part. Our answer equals 0.05 nm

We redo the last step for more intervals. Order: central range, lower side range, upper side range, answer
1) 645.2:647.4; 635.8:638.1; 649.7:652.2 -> 0.000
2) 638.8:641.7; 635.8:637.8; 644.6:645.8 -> -0.049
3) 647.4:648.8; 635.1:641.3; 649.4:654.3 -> -0.037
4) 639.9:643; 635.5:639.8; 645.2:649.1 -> -0.027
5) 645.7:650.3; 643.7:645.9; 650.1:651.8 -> -0.095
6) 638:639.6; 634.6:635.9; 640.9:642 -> 0.016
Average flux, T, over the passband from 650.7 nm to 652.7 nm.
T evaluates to 4.05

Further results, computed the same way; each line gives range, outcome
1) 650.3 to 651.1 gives 4.07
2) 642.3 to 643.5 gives 4.16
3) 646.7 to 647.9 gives 4.2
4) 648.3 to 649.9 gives 4.14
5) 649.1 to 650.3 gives 4.09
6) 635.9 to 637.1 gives 4.27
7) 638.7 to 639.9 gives 4.22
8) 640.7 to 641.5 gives 4.28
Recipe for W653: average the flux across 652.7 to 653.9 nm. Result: 4.09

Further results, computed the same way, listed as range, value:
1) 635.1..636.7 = 4.33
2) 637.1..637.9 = 4.22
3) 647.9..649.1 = 4.22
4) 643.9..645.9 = 4.08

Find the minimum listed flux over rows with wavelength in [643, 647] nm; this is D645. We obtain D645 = 4.06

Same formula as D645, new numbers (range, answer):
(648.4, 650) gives 4.08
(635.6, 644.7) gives 4.066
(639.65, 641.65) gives 4.232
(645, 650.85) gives 4.058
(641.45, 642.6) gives 4.249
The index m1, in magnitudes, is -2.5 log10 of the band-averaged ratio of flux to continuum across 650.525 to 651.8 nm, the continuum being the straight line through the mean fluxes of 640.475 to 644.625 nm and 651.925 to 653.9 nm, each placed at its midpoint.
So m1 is 0.01 mag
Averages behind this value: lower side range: 4.2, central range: 4.06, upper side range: 4.07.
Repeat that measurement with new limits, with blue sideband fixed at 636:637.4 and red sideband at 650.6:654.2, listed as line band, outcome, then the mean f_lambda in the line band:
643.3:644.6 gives 0.02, 4.09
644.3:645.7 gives 0.02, 4.07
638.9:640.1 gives 0.00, 4.22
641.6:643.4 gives -0.01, 4.22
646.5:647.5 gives -0.02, 4.19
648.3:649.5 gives -0.02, 4.16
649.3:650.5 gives 0.00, 4.09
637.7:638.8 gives -0.02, 4.3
